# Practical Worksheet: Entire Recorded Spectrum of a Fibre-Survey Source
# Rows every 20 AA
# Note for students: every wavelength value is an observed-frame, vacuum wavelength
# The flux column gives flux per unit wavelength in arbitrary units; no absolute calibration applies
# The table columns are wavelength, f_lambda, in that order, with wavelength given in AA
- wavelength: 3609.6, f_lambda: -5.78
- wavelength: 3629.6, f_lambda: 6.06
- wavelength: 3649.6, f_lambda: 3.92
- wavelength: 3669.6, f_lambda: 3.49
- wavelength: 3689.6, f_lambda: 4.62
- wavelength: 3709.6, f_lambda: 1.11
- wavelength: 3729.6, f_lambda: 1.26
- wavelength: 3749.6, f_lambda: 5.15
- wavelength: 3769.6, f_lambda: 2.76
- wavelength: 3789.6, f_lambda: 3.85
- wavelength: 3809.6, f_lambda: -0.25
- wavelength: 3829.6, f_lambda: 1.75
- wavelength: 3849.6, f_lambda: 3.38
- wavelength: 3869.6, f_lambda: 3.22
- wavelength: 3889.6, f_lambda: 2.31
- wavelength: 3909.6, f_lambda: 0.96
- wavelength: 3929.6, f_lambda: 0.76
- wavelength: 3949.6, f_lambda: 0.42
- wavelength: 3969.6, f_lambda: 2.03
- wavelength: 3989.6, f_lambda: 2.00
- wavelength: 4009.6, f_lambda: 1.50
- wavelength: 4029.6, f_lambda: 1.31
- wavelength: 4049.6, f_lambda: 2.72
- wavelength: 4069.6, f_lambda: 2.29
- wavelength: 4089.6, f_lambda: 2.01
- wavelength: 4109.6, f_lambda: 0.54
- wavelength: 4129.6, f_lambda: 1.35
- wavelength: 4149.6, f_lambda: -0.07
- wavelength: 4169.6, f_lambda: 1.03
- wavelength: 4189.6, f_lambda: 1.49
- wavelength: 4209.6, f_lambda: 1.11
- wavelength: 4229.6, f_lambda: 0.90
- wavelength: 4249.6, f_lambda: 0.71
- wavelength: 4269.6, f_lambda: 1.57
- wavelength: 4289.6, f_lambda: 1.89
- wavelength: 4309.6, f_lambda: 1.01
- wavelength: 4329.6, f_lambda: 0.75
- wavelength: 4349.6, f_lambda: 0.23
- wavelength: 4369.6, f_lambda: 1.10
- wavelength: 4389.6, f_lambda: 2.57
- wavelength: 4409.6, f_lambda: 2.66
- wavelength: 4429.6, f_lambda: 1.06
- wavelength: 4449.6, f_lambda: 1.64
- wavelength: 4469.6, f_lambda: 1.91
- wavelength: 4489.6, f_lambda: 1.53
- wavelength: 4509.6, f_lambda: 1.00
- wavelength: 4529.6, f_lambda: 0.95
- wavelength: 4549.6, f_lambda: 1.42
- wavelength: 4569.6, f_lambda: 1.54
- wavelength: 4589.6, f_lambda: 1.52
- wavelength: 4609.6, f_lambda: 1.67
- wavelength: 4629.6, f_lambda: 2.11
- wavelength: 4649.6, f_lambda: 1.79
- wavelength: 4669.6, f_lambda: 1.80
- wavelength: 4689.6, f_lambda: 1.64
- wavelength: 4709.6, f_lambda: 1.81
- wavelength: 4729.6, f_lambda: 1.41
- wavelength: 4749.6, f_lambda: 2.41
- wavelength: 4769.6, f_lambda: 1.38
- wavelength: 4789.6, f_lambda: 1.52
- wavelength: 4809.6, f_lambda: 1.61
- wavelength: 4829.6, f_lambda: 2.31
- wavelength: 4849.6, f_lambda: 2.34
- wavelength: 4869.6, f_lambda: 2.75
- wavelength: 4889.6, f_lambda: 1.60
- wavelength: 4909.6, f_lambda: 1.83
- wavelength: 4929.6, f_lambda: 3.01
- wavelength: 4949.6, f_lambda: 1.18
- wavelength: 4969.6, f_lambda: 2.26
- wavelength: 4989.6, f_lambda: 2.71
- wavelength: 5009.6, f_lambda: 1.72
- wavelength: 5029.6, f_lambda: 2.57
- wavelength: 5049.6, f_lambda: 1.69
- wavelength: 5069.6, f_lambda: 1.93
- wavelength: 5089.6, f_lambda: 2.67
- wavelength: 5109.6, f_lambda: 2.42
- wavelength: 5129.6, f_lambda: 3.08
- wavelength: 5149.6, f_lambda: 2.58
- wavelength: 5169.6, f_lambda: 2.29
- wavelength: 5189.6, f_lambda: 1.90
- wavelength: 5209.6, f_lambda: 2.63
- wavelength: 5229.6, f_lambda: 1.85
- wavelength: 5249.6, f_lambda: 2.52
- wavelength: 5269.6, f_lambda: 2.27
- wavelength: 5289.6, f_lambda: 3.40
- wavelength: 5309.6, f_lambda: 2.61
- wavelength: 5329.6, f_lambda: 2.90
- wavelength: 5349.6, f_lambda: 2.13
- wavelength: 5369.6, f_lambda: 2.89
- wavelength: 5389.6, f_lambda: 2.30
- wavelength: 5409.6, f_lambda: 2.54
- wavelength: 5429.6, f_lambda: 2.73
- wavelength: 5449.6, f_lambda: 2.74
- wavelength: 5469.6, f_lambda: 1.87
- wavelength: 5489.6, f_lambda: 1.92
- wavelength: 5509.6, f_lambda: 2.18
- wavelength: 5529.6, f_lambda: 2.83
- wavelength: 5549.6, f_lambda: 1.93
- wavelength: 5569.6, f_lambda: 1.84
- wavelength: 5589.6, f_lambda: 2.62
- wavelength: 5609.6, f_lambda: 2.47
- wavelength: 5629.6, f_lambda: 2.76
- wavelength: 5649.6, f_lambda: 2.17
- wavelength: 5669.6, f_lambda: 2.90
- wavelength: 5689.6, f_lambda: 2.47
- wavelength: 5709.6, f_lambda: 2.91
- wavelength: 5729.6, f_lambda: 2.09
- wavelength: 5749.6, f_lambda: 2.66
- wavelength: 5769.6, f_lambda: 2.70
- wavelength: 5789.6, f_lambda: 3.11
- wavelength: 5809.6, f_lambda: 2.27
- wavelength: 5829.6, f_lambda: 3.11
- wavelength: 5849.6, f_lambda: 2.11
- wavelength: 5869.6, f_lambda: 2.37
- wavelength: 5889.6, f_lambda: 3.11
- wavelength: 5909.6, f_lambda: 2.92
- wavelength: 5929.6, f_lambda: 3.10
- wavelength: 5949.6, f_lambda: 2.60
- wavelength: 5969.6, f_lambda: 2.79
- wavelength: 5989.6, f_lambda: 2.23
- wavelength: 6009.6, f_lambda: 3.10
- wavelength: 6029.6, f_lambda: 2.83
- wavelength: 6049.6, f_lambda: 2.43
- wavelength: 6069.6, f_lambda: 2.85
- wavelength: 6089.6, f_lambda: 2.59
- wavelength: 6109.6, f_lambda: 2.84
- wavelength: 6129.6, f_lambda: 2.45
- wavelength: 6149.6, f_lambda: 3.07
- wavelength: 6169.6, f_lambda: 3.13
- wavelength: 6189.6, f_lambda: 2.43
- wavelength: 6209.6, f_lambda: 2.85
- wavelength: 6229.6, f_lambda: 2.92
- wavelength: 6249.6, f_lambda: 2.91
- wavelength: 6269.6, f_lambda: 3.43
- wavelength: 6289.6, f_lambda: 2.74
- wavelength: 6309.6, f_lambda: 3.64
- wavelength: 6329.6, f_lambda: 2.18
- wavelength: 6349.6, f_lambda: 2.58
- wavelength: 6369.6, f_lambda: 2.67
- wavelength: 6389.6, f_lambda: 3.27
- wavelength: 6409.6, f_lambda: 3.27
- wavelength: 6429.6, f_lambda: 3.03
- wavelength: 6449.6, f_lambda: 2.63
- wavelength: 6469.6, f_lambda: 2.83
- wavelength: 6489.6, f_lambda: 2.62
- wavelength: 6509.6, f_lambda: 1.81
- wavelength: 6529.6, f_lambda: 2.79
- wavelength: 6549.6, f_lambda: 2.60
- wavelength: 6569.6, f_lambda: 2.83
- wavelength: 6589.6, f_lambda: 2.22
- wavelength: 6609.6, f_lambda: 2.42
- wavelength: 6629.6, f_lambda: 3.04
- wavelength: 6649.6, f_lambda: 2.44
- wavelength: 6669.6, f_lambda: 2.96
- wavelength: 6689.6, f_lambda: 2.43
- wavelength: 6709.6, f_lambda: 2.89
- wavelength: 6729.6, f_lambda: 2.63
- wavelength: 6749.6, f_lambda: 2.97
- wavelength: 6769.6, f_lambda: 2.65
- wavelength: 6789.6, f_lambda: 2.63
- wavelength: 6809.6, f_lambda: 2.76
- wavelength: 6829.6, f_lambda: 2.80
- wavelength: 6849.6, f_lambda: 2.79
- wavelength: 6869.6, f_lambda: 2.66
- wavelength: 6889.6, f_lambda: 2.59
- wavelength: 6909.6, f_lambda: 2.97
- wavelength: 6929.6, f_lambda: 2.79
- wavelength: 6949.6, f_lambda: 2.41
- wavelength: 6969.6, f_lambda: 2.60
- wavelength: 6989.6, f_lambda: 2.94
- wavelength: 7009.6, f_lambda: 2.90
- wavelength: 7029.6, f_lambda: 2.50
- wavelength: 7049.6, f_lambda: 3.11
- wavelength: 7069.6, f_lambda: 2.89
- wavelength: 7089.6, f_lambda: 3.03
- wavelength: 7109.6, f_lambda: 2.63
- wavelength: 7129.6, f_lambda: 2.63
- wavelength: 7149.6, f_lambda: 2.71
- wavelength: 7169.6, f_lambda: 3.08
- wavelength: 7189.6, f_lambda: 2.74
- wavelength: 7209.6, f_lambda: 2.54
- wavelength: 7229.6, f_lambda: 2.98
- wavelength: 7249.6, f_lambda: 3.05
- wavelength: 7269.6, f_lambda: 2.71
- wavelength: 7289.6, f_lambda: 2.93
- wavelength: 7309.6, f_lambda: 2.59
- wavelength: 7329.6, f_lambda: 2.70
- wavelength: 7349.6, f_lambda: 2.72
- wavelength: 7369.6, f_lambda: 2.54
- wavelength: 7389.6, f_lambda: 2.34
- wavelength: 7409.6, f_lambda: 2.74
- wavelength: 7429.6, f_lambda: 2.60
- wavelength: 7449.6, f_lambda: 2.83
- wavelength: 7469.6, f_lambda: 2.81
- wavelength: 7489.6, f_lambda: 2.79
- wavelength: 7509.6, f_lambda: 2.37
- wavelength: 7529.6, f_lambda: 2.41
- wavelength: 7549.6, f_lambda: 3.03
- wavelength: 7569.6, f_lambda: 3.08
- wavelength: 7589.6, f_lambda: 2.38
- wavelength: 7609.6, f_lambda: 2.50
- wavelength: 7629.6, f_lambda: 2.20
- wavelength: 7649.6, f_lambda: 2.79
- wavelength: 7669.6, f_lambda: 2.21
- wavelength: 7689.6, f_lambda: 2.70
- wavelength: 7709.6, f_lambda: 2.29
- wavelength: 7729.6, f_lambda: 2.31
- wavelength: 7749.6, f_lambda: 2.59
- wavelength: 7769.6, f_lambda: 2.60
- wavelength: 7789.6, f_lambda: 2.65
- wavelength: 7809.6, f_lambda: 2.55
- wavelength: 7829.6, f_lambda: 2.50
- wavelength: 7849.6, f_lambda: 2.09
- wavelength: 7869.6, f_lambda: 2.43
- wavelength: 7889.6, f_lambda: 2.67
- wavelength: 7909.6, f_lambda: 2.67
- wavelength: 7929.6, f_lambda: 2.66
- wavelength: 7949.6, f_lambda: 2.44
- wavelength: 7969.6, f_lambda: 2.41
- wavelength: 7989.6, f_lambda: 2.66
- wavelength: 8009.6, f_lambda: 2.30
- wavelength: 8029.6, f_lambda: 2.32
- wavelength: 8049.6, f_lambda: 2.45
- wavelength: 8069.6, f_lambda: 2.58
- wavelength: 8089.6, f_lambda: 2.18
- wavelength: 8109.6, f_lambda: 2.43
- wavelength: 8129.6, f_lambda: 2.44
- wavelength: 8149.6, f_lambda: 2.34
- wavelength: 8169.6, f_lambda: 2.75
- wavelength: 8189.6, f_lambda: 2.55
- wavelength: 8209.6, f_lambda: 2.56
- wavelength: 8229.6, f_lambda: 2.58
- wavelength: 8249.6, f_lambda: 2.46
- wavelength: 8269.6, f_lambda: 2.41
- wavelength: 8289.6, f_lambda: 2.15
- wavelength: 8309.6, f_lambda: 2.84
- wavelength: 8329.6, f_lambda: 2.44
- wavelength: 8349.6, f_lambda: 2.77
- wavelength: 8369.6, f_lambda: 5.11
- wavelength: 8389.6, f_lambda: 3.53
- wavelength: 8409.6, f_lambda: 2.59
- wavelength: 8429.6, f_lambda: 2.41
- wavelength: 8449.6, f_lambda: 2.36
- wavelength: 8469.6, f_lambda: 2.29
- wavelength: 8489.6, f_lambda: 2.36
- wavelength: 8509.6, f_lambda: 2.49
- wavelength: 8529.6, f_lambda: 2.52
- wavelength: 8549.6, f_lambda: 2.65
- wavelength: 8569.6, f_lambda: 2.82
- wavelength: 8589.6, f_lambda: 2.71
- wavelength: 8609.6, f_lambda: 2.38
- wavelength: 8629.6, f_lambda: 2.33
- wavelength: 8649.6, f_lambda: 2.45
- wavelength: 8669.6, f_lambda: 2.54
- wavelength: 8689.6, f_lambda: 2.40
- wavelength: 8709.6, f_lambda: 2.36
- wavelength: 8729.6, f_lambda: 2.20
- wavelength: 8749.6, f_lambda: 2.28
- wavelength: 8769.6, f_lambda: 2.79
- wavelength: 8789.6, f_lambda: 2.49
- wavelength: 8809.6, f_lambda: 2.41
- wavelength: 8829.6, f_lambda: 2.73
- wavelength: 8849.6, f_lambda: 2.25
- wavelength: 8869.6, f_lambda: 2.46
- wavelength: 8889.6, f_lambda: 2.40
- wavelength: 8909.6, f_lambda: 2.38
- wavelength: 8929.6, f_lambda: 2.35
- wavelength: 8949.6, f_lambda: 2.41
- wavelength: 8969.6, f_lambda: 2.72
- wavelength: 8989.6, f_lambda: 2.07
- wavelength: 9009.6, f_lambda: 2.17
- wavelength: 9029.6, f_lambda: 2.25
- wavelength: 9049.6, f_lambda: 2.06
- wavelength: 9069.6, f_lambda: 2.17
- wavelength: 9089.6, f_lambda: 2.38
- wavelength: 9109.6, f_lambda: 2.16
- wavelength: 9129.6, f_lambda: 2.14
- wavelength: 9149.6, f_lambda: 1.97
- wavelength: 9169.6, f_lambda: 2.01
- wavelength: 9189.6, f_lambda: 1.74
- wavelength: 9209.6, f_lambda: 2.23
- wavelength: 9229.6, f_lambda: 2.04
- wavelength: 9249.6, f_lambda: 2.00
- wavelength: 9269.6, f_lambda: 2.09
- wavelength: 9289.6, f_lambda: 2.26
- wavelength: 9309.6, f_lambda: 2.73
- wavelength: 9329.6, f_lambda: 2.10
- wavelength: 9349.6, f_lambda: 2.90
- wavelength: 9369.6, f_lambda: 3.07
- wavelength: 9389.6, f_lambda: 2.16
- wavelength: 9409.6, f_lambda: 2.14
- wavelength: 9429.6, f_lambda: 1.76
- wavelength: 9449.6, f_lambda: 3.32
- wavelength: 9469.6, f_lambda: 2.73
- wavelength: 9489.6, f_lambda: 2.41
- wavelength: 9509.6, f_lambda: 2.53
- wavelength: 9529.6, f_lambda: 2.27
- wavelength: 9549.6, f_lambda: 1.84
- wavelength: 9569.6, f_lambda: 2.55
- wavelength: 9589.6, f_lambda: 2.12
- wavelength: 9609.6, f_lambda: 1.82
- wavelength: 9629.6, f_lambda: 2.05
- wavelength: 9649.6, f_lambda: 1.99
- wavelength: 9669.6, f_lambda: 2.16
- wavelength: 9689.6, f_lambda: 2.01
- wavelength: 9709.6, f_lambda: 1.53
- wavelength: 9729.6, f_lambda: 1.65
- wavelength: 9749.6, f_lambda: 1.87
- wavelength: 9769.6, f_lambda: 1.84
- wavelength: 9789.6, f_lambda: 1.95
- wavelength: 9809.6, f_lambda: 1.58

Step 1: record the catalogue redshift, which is 0.27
